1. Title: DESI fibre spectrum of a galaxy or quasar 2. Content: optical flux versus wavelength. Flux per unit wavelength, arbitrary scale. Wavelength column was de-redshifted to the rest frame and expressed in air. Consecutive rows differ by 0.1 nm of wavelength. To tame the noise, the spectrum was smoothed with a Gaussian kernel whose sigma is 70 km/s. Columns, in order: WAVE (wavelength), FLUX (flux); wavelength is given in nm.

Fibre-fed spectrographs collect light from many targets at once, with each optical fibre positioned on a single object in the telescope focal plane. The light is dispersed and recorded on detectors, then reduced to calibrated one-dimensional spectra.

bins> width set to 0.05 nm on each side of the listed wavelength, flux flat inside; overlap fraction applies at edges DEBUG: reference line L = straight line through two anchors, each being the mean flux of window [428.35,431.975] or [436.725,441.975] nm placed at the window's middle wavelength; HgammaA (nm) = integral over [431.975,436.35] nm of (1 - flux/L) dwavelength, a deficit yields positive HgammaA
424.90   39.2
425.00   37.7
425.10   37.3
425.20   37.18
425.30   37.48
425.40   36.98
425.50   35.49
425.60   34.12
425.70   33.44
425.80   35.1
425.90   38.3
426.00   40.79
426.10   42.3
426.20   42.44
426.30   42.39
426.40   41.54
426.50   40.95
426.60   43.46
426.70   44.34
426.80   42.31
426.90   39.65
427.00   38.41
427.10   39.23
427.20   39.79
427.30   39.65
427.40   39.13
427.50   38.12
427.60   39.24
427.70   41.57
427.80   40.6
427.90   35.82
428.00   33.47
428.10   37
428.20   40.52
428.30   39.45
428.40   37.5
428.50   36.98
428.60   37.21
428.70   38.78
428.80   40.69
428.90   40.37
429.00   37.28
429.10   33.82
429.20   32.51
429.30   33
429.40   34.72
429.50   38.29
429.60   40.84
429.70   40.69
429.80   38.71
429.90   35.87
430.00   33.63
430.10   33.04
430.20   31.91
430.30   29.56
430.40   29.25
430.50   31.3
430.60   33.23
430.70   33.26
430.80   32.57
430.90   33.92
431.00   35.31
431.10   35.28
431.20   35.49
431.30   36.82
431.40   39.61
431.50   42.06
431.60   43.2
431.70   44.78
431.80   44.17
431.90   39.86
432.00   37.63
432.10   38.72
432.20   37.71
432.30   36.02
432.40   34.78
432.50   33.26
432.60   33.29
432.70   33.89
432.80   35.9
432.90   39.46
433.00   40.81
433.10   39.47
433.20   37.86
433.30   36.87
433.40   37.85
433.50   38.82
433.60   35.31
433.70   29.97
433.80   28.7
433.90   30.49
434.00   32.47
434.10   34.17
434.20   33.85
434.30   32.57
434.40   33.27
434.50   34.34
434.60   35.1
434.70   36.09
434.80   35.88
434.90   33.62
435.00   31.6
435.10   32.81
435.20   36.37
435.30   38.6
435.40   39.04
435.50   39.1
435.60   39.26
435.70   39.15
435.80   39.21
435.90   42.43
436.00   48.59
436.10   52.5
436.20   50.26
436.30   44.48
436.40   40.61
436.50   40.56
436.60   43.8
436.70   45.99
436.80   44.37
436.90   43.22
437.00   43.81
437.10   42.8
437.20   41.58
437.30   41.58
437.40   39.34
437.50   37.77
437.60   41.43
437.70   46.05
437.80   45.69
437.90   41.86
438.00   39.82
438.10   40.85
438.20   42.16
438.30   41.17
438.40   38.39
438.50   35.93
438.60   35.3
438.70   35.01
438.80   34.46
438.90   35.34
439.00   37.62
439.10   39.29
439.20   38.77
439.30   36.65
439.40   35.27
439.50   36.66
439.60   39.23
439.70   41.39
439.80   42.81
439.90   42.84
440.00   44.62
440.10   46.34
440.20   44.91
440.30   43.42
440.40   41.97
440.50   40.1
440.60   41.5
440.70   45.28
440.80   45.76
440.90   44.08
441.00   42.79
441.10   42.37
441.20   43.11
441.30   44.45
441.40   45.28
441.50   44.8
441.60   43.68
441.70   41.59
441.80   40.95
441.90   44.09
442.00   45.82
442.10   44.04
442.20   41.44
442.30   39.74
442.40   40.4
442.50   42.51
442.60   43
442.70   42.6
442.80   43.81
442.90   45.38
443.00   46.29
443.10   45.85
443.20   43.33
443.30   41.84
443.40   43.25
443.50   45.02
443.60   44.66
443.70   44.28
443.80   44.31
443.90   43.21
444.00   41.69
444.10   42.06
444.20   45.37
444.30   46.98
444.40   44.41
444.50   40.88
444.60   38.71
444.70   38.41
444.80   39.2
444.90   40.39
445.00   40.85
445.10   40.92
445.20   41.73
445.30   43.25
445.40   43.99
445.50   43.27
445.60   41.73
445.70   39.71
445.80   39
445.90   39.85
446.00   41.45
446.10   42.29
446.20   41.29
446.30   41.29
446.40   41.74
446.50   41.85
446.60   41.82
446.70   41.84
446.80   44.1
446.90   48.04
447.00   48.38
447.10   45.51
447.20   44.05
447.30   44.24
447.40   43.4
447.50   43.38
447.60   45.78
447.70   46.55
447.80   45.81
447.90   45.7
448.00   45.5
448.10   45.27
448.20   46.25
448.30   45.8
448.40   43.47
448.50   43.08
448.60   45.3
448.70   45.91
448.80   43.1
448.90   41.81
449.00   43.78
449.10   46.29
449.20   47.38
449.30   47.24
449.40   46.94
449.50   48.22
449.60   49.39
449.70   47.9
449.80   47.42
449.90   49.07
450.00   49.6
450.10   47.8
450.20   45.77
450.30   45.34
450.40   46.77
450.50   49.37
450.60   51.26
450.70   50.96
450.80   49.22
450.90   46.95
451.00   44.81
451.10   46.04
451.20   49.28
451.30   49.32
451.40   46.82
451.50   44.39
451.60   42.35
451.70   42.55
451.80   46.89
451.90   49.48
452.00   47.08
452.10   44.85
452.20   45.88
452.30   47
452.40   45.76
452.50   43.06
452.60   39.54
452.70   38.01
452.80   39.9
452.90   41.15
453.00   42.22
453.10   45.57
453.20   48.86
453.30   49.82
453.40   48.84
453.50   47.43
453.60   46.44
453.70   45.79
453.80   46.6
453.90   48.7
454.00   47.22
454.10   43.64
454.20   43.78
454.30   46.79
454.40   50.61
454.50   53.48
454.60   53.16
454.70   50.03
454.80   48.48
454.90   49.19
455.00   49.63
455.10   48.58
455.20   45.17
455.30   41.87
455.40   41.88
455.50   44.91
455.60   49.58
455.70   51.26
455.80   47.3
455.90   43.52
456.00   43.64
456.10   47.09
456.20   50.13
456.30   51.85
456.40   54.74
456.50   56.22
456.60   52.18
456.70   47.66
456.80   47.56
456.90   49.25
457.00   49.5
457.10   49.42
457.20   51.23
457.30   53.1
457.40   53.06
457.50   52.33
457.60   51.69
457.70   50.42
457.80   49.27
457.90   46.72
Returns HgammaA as 0.18 nm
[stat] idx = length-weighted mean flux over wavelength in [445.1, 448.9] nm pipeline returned 43.6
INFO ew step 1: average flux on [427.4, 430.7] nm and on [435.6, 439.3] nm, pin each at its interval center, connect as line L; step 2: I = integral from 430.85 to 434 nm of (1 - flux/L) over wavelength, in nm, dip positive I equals 0.12 nm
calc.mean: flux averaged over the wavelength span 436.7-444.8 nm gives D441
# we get 42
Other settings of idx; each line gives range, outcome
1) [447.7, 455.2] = 46.5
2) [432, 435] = 35.2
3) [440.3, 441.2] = 43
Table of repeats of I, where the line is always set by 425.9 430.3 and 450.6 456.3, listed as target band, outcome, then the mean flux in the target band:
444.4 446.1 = 0.11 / 41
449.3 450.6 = -0.07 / 47.9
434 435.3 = 0.20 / 34.2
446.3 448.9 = 0.01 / 44.5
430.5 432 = 0.07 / 37.6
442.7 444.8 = 0.00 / 43.4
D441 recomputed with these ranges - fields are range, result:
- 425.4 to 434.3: 37.1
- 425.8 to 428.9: 39.7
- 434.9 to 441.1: 41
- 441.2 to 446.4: 42.6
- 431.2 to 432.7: 38.4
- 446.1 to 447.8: 44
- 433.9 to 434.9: 34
